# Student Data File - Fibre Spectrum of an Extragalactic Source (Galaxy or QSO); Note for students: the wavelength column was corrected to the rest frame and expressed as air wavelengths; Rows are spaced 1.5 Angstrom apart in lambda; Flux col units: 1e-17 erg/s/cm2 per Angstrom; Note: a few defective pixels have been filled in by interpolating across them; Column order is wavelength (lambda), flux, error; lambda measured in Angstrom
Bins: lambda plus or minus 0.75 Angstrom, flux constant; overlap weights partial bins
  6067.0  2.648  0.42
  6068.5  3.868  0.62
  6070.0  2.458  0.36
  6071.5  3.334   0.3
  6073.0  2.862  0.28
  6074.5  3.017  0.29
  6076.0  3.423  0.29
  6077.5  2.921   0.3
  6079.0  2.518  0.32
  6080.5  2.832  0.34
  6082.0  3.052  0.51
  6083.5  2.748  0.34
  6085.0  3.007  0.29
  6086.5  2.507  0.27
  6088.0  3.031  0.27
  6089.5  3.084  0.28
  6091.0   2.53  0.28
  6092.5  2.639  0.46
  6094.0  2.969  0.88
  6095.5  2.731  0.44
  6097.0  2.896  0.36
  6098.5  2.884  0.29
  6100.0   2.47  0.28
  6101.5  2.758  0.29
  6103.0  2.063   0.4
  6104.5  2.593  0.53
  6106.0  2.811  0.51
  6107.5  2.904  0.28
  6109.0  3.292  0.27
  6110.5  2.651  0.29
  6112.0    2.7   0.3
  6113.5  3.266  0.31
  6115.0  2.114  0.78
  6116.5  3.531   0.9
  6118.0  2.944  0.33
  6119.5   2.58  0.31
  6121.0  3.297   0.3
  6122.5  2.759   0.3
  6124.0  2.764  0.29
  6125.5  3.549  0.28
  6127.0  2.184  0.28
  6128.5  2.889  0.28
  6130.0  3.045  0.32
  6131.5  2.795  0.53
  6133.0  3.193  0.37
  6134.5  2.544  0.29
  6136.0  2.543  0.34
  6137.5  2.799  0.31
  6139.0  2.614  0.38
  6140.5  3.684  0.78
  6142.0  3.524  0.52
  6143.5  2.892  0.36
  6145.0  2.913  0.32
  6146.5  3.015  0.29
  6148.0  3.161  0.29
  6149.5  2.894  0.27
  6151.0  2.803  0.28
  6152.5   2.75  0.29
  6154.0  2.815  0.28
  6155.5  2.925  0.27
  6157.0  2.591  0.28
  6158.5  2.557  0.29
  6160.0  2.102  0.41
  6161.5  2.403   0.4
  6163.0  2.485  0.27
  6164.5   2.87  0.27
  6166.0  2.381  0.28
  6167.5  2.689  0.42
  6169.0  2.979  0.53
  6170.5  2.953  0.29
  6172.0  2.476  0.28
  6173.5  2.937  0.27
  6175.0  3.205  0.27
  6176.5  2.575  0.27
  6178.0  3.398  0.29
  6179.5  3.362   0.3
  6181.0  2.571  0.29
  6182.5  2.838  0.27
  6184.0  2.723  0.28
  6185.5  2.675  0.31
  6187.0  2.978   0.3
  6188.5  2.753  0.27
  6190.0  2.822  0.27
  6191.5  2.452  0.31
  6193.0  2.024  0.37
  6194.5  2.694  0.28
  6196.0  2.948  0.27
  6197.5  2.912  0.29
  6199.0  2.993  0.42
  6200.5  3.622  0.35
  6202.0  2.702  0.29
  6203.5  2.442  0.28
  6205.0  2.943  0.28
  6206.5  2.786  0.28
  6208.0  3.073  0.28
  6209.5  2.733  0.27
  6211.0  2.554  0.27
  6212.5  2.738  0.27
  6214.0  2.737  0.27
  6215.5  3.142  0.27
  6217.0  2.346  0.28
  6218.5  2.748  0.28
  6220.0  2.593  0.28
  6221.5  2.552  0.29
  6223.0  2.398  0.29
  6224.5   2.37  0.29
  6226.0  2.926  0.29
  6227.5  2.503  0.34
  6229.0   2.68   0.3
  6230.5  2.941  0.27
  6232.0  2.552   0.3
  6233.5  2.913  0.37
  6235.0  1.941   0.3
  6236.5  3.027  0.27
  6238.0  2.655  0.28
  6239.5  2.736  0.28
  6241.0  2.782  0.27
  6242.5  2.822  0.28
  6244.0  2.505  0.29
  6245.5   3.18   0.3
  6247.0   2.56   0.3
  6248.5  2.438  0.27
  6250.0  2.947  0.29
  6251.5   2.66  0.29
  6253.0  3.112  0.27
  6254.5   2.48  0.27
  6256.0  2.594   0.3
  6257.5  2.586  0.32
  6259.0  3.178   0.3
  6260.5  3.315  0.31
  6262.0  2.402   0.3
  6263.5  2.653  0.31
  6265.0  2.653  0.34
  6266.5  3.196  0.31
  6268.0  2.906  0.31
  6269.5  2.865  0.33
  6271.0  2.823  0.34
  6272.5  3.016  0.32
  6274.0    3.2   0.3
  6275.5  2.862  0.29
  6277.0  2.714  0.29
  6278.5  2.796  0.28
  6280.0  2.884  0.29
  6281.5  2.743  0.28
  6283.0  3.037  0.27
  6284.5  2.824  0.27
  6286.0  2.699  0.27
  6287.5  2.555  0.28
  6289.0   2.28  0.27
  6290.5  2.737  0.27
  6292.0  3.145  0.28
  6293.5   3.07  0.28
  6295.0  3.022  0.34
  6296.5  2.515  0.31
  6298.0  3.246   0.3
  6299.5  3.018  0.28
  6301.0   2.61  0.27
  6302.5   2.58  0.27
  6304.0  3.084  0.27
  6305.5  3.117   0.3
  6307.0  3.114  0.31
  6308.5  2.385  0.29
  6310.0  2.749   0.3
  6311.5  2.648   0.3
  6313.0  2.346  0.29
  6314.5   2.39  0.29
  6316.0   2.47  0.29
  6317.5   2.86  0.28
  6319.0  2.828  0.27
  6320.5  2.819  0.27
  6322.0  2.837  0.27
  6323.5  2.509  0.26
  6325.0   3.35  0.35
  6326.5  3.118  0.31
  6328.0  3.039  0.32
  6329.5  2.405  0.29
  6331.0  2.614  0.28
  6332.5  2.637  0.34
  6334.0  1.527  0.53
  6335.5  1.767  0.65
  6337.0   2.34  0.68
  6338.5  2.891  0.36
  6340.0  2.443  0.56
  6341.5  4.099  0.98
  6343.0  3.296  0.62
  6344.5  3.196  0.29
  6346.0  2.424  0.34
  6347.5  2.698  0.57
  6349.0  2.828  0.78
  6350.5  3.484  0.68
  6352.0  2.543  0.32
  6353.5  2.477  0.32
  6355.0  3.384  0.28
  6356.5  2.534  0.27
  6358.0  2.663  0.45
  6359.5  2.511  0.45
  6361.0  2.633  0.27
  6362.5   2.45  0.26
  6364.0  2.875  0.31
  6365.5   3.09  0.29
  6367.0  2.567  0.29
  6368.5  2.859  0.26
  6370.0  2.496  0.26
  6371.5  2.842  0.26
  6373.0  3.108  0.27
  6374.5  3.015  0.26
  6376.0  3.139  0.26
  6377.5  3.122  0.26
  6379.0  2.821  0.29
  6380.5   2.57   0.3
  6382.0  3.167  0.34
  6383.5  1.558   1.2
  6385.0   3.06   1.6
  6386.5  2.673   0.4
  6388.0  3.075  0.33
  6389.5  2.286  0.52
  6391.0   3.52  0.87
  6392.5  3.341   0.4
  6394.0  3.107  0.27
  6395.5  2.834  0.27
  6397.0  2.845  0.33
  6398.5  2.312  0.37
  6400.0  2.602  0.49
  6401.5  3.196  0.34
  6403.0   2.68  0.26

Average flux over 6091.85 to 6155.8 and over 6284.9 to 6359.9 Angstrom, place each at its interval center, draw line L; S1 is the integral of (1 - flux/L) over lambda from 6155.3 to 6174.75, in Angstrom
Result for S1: 1.3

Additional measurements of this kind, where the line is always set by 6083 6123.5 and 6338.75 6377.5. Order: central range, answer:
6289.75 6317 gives 0.6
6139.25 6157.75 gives -1.1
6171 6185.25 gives -0.3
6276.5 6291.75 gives 0.6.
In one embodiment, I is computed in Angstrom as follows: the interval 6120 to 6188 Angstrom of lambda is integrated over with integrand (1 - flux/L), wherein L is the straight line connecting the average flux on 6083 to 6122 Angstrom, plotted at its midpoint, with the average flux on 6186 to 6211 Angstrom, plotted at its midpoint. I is -1.1 Angstrom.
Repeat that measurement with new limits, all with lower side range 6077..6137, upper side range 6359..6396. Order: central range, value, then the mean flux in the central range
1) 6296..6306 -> -0.2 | 2.88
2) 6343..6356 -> -0.3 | 2.9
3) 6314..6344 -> 1.2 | 2.72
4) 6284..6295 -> 0.2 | 2.78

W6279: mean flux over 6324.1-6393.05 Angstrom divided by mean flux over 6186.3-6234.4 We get 1.0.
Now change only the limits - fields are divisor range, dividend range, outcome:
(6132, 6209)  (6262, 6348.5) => 0.98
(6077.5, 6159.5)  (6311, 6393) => 0.97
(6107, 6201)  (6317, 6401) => 0.98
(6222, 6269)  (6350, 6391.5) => 1.02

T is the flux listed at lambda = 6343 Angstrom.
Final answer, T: 3.296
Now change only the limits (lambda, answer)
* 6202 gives 2.702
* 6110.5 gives 2.651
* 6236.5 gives 3.027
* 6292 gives 3.145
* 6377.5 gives 3.122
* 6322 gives 2.837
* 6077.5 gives 2.921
